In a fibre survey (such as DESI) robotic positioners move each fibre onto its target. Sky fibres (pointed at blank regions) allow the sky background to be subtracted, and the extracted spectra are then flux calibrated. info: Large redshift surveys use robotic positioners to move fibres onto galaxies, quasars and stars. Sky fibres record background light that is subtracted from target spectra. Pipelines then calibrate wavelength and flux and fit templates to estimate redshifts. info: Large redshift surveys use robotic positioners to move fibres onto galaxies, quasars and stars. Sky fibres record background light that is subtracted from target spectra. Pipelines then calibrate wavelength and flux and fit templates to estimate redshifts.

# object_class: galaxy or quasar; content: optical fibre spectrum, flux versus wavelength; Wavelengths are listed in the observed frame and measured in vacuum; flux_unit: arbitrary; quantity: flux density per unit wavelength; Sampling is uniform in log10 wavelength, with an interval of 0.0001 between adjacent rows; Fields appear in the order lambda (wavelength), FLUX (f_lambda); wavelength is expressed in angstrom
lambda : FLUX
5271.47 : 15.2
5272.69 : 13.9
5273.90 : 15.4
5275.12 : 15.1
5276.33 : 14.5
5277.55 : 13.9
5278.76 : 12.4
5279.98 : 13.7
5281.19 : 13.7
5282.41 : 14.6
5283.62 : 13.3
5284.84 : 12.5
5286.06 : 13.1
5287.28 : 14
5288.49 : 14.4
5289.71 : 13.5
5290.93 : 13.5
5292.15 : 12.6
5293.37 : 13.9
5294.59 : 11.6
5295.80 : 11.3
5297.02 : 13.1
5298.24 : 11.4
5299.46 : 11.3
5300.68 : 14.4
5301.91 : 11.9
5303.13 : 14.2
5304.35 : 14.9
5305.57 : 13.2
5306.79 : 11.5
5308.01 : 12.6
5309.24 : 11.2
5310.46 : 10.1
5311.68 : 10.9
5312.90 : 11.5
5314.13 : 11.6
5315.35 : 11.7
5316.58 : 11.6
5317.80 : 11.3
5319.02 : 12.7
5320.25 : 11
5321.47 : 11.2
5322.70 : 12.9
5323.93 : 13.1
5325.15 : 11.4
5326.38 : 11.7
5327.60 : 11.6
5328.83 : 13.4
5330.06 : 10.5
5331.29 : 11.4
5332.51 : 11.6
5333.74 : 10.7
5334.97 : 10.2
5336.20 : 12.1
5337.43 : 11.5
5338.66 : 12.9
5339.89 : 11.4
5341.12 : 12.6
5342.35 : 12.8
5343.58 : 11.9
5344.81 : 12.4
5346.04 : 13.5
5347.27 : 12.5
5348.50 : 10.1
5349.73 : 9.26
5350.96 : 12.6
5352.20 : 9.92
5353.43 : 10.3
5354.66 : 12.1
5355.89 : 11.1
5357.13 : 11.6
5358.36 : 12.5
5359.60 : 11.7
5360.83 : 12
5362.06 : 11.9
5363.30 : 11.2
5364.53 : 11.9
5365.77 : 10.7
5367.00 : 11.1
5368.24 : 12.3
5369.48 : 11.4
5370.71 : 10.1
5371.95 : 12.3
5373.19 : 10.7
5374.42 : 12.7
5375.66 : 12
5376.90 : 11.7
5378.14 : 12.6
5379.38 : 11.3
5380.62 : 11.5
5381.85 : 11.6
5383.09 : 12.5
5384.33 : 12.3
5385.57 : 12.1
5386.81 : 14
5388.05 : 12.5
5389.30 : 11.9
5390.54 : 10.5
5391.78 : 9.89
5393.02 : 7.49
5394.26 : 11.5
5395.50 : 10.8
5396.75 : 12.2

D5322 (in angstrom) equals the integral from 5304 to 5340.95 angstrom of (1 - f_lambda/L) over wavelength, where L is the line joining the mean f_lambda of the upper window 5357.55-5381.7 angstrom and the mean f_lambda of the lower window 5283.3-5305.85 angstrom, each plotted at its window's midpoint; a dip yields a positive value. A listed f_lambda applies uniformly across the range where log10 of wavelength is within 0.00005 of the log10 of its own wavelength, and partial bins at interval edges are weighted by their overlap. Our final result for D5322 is 2.26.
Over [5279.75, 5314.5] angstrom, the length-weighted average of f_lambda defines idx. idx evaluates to 12.7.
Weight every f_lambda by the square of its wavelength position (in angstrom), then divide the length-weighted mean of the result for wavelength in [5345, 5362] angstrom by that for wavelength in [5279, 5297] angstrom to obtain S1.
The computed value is 0.89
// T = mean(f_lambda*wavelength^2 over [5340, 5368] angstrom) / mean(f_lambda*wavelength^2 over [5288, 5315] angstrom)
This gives 0.95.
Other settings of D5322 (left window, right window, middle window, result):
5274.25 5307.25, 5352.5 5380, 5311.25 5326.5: 1.07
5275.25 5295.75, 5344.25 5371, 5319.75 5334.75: 0.77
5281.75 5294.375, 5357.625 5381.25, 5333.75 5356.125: 1.11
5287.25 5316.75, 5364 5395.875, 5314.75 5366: 1.32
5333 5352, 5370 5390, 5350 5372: 0.78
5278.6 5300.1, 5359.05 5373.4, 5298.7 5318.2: 0.79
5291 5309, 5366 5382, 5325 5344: 0.71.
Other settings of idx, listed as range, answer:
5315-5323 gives 11.7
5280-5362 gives 12.1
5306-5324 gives 11.6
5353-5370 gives 11.6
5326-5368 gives 11.6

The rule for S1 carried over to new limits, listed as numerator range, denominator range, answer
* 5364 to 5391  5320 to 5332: 1.02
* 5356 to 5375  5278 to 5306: 0.91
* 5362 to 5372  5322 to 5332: 0.96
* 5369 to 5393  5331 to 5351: 1.01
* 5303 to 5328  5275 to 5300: 0.92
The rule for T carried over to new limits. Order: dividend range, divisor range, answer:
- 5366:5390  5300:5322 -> 1.01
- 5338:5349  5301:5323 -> 1.03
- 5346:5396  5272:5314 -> 0.91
